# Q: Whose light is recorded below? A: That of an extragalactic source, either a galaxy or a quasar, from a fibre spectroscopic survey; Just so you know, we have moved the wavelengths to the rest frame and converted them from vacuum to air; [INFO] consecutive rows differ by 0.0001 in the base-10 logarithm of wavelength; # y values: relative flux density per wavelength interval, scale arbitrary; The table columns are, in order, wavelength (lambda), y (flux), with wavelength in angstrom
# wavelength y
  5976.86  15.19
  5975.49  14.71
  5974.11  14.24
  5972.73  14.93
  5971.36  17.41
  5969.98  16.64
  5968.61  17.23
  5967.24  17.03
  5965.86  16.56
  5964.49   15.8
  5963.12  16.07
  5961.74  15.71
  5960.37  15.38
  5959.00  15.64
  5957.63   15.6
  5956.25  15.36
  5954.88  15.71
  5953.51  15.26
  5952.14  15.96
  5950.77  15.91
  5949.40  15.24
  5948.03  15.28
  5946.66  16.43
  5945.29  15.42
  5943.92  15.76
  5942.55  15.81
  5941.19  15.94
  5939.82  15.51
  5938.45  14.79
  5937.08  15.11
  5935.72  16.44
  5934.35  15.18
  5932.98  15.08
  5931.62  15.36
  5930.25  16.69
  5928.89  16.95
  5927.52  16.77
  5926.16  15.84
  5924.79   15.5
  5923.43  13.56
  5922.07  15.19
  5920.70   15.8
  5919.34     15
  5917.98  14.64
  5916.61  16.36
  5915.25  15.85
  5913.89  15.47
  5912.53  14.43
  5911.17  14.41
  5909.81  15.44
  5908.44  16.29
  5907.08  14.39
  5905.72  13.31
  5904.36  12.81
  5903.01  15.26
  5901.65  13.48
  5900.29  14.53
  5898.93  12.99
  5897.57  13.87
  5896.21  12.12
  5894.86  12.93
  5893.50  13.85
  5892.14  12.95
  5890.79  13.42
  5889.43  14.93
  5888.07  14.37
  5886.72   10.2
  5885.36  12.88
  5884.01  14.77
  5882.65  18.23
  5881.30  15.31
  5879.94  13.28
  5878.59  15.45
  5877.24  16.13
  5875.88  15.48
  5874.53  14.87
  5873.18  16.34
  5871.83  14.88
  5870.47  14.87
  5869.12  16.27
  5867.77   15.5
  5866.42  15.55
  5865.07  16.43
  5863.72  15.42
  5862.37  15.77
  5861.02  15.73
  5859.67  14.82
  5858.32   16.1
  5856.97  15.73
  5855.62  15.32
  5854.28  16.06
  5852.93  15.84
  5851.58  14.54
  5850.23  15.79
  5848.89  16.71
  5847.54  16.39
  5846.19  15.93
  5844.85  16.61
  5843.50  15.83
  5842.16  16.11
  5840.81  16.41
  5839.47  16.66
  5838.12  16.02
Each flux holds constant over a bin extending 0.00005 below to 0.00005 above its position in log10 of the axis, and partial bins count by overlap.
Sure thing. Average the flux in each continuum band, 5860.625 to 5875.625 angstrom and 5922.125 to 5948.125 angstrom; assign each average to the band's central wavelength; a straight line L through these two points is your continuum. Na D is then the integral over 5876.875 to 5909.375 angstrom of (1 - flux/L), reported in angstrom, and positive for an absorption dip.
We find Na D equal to 3.24 angstrom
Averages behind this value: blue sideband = 15.6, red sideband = 15.7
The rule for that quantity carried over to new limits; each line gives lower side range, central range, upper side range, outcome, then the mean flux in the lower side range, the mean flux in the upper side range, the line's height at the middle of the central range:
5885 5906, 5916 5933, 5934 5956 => -1.1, 13.4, 15.6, 14.7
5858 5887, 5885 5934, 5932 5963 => 2.8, 15.2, 15.6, 15.4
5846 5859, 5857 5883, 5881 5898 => -1.2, 15.8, 13.8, 14.9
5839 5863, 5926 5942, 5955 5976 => 0.1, 15.9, 15.9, 15.9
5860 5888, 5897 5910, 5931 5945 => 0.9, 15.1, 15.5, 15.3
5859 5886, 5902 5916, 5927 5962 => 0.7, 15.4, 15.7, 15.6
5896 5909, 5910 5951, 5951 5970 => -1.6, 13.9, 16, 14.9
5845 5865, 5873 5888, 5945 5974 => 1.0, 15.8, 15.9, 15.8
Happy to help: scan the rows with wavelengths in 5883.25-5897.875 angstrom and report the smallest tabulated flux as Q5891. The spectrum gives 10.2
